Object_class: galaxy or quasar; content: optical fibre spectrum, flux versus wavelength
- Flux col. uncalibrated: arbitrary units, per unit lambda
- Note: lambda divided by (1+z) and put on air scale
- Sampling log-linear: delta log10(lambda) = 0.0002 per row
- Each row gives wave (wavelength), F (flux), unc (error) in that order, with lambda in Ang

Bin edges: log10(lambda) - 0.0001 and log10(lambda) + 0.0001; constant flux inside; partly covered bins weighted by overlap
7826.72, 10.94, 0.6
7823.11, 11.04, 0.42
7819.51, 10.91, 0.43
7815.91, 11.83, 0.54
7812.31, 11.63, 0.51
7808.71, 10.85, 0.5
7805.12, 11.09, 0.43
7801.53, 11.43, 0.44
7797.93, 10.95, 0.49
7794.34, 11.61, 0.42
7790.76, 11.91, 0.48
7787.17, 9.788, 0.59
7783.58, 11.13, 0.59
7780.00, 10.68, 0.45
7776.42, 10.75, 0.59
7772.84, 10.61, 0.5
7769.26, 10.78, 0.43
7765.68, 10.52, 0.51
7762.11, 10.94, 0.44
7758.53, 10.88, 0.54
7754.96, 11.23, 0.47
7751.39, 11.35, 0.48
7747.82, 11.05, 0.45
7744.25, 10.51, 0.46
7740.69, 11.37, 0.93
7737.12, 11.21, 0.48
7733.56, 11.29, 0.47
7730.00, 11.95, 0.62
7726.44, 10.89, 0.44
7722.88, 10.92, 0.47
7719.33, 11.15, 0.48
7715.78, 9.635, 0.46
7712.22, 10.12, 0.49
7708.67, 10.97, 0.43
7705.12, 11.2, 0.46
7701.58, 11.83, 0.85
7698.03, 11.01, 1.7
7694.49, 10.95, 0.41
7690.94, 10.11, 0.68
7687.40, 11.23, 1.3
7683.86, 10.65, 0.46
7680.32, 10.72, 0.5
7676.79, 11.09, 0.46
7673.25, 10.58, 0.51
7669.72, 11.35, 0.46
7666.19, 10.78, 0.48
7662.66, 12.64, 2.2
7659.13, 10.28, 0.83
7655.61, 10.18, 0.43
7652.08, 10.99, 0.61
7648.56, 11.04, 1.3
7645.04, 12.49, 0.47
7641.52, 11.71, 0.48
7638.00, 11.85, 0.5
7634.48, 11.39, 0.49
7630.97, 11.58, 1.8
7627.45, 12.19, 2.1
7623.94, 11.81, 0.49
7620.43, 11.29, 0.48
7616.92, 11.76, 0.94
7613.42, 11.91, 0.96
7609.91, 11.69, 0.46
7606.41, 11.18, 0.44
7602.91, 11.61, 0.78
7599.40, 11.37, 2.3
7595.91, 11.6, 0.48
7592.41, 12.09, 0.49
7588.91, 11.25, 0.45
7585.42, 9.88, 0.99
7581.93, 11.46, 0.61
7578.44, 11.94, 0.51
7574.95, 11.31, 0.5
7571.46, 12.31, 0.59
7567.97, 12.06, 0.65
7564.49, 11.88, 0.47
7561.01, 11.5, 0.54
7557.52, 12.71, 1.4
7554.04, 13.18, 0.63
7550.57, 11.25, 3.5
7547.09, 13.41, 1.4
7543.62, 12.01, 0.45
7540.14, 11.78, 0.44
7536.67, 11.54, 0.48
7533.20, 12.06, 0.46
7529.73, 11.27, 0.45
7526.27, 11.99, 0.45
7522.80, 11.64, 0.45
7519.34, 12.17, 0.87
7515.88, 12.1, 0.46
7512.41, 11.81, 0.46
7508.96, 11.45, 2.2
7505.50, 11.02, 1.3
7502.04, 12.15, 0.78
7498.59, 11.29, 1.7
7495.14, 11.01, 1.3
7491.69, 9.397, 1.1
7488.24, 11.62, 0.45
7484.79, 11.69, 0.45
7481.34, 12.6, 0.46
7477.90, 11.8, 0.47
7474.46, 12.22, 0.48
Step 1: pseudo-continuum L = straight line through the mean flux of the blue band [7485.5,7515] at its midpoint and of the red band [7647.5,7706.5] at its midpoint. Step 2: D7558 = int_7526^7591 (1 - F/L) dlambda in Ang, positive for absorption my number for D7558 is -3.9 Ang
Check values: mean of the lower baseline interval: 11.3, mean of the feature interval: 11.8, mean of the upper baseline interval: 11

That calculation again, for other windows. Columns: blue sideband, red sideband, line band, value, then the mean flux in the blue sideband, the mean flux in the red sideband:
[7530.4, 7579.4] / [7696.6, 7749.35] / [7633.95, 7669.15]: 0.4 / 12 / 11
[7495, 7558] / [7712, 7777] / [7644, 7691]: 1.0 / 11.9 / 10.9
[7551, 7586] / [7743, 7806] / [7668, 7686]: 0.8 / 11.9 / 11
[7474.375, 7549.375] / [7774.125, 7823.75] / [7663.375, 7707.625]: 1.4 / 11.7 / 11.1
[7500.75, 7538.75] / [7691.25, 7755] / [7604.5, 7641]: -1.0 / 11.7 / 11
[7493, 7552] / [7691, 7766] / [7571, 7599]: 0.2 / 11.7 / 11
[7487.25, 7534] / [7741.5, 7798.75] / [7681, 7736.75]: 0.6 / 11.5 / 10.9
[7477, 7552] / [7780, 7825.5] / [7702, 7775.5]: 2.2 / 11.7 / 11.2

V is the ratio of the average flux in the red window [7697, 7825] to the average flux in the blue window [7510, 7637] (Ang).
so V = 0.9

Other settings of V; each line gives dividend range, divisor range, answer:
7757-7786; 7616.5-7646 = 0.91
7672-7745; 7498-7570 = 0.92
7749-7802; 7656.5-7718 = 1.01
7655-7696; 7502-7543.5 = 0.93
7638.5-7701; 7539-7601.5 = 0.94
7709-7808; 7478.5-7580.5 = 0.93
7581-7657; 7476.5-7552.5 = 0.98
